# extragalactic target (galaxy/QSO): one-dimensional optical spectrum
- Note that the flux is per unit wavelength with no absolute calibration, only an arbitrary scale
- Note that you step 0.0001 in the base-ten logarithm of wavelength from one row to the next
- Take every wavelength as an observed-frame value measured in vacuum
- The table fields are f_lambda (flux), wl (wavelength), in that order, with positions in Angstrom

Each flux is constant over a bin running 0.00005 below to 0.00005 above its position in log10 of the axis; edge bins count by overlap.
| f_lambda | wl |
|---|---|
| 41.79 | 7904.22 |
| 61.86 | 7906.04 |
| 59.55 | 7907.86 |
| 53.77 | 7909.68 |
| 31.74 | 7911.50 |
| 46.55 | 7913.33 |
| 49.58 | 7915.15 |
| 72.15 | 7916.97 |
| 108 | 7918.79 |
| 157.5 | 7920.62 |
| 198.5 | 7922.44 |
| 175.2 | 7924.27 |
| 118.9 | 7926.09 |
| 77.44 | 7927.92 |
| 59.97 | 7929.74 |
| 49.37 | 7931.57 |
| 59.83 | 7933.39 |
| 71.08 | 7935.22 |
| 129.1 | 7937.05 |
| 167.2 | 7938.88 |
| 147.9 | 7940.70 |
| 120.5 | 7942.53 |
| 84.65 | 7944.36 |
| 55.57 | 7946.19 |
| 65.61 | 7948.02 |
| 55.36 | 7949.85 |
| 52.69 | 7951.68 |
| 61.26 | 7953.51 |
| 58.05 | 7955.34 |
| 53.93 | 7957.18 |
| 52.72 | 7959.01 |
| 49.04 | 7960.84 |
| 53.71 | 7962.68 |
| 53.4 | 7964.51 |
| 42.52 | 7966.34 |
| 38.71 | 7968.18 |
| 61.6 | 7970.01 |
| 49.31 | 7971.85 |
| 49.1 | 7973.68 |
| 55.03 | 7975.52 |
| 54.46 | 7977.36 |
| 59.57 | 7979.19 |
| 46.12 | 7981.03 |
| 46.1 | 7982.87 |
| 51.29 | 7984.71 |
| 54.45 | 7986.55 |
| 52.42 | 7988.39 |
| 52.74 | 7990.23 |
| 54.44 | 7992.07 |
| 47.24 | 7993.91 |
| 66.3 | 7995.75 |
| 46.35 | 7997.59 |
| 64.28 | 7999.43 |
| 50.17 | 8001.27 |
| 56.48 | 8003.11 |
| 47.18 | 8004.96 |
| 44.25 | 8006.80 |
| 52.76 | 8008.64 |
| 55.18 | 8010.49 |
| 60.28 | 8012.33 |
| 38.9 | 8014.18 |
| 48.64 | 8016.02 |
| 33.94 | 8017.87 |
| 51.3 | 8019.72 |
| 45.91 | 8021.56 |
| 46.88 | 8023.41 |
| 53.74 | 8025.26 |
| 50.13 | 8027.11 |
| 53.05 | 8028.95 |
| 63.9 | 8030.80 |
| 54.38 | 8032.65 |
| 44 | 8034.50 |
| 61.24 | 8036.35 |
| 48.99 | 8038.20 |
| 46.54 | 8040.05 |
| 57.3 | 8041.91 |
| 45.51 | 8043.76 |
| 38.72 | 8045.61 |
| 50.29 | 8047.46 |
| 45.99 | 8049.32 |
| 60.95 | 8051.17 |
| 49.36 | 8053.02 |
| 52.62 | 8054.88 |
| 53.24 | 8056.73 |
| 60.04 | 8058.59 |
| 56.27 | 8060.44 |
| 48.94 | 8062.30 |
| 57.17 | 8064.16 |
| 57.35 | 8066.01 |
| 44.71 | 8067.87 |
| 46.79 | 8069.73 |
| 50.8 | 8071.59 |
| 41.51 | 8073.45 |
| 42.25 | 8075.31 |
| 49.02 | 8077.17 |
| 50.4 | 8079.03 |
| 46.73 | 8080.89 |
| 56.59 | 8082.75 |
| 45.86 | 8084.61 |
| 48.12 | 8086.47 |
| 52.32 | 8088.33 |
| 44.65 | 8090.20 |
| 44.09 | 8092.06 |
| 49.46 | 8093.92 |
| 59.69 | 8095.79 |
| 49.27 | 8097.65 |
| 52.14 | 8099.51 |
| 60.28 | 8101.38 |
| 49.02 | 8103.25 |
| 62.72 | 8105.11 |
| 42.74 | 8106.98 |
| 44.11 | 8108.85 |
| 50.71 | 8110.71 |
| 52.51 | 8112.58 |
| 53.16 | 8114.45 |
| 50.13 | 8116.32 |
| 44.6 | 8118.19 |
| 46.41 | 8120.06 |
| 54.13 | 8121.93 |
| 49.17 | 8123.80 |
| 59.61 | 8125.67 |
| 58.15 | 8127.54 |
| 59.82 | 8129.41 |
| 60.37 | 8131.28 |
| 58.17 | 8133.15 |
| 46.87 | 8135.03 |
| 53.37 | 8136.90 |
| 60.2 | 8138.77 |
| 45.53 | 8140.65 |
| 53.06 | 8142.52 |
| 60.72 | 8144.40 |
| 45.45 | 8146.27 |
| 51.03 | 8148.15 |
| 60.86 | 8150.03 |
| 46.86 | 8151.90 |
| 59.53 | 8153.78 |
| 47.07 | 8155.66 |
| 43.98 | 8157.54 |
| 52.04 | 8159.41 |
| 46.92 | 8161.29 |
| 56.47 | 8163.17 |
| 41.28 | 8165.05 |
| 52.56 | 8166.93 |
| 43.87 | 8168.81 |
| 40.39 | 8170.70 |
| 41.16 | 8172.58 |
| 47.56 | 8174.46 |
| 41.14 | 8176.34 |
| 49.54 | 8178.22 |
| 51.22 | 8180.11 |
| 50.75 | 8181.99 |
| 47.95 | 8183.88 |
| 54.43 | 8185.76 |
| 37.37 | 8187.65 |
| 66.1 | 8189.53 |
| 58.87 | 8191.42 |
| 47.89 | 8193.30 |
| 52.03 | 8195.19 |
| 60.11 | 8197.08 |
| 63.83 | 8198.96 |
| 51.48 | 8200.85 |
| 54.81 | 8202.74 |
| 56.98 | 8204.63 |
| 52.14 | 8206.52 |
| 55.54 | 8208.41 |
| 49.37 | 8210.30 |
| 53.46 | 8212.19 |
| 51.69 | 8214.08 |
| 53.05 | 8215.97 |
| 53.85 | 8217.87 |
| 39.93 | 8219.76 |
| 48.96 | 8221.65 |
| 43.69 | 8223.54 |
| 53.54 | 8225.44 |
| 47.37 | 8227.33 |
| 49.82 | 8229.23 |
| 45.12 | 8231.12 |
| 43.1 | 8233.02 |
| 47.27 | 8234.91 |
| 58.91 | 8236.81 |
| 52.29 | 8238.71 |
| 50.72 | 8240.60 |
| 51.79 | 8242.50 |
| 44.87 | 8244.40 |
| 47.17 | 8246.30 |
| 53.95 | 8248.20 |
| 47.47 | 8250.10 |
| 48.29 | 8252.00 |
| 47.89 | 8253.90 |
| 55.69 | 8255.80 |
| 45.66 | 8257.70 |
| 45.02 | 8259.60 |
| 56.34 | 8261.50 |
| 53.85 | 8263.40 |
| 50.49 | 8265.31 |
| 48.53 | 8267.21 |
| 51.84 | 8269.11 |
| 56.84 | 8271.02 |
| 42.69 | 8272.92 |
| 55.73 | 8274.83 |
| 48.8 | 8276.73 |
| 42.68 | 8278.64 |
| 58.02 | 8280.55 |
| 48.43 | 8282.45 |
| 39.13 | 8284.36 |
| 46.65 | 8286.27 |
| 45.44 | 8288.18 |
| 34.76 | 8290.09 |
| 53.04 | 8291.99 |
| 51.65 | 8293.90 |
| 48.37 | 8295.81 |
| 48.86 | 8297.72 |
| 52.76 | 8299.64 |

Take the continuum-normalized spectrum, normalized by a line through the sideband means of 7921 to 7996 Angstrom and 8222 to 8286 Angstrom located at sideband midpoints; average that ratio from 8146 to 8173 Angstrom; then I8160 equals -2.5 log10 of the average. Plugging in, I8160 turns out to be 0.17 mag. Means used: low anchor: 72.6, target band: 48.8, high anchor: 49.4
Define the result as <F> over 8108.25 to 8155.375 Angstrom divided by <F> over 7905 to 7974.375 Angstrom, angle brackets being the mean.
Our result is 0.68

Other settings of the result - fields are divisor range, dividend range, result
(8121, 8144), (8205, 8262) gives 0.91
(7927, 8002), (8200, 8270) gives 0.79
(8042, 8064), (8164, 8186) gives 0.90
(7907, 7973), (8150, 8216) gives 0.65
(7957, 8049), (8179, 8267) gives 1.00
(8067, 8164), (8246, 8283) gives 0.98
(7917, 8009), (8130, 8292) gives 0.70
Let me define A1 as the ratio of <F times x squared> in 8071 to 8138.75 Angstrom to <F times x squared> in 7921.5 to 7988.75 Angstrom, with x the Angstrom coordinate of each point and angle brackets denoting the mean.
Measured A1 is 0.72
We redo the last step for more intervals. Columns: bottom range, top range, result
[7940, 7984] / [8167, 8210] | 0.89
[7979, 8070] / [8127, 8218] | 1.05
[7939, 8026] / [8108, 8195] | 0.93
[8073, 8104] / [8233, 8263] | 1.05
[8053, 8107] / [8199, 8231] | 1.04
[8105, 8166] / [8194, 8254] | 1.00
